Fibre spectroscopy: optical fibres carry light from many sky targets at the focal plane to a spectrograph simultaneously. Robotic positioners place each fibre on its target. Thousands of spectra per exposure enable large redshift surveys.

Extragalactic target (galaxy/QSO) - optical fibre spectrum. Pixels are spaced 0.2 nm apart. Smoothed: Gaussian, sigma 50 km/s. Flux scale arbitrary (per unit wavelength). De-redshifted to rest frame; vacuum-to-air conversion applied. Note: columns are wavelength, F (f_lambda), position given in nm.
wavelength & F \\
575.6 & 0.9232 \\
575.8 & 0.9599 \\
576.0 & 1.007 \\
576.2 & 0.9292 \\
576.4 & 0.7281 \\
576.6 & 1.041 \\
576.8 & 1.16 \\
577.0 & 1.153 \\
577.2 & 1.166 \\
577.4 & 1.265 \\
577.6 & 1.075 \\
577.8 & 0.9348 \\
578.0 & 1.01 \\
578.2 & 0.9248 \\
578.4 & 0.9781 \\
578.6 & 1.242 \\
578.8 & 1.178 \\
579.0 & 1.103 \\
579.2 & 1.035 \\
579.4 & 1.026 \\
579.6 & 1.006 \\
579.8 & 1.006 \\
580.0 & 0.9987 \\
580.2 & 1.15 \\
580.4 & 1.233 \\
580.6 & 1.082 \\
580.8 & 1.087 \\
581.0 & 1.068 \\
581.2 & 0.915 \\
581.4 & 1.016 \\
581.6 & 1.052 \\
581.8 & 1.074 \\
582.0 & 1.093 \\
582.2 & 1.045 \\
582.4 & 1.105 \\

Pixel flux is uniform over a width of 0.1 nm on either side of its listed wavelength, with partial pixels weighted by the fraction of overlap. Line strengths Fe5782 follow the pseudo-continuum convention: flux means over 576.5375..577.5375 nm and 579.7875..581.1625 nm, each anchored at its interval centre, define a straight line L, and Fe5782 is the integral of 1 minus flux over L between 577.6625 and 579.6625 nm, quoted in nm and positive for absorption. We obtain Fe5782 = 0.14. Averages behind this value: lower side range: 1.16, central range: 1.05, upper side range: 1.09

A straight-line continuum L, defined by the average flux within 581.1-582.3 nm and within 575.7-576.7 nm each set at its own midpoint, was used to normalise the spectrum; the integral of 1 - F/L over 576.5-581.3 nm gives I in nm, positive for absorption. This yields -0.47 nm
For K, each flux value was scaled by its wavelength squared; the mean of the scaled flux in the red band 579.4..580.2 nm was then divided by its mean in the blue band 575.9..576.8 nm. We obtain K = 1.09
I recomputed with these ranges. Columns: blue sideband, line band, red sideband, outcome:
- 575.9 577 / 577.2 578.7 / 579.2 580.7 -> -0.07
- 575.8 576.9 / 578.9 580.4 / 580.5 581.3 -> -0.06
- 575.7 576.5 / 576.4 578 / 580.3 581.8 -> -0.24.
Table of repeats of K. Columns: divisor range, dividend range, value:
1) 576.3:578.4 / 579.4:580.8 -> 1.04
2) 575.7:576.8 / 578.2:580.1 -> 1.12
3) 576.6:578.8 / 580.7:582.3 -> 0.97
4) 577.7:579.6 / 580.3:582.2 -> 1.03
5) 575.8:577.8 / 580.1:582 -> 1.04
